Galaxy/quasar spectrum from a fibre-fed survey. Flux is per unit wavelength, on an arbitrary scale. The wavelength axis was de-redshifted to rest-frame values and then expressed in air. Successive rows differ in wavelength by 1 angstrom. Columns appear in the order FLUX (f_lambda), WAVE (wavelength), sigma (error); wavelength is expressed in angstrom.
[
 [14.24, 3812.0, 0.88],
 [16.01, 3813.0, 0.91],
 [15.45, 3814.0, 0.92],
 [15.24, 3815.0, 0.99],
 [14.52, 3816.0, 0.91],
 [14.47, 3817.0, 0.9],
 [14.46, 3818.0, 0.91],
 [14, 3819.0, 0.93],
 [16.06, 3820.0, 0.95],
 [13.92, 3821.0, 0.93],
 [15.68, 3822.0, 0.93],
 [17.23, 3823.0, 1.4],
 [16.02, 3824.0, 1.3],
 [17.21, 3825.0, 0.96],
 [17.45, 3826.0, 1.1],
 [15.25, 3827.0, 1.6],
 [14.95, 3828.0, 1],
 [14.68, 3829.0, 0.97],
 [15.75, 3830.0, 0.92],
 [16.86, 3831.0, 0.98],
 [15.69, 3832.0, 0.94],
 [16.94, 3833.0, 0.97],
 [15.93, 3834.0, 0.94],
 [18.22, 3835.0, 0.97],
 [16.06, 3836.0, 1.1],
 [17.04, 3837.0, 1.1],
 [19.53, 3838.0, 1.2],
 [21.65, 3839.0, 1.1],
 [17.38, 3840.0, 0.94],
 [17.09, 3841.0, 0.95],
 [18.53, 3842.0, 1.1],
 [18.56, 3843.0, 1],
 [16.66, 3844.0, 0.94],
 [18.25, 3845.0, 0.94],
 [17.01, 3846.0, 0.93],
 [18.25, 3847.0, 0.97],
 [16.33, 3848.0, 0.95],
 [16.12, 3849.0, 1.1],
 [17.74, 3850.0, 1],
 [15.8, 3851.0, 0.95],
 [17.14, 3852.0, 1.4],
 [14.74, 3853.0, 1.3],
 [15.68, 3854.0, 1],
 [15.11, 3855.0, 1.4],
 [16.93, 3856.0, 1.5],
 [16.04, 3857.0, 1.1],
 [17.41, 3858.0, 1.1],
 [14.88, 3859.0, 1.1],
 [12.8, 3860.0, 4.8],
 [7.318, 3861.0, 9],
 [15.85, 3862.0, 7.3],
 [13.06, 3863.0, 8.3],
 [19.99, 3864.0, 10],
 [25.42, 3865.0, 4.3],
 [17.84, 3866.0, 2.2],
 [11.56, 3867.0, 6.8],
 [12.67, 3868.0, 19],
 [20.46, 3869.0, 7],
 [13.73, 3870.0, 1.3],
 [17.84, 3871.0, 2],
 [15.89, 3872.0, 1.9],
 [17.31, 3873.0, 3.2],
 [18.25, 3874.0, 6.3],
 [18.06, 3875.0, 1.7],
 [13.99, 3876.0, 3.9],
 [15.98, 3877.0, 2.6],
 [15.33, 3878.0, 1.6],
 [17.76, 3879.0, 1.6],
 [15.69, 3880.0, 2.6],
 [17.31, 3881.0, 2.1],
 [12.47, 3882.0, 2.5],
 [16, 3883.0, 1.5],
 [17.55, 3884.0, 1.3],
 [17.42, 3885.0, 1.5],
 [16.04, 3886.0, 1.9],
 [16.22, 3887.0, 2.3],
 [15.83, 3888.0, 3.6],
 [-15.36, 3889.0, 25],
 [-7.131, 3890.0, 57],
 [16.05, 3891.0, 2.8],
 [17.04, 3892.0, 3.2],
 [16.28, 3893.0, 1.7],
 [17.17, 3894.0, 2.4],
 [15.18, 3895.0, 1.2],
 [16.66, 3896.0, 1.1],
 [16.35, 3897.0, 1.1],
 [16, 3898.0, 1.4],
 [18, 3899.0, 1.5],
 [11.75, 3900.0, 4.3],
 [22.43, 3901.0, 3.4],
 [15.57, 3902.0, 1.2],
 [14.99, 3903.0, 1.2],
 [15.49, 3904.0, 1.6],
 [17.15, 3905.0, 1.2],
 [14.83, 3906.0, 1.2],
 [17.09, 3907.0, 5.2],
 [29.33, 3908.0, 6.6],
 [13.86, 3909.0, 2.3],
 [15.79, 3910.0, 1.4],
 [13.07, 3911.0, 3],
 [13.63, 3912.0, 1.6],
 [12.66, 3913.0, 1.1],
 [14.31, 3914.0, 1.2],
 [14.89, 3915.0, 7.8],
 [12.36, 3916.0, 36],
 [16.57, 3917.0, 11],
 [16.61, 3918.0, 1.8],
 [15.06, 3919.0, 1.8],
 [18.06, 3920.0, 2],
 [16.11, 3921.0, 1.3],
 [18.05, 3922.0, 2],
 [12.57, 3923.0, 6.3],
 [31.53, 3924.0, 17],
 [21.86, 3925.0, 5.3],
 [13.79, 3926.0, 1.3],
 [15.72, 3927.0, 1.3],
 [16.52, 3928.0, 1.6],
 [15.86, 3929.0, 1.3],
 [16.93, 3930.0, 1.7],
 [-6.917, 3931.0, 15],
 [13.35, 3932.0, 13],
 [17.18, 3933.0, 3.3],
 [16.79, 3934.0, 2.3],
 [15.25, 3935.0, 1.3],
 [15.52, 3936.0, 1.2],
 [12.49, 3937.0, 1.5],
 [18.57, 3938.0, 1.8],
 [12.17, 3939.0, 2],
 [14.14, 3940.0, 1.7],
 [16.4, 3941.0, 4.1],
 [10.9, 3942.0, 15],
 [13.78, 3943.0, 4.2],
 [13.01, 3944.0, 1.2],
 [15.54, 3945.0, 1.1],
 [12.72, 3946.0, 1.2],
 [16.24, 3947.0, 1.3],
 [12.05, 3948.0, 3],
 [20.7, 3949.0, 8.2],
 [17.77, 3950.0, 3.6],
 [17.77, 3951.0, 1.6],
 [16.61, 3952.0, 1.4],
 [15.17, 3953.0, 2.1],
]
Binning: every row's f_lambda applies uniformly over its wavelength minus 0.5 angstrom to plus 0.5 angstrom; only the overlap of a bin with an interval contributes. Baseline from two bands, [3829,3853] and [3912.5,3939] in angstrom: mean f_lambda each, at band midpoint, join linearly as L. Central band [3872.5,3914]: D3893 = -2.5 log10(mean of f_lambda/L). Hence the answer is 0.076 mag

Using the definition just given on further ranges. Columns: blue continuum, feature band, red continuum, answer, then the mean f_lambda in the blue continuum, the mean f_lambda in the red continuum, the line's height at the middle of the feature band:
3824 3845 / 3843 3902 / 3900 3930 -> 0.102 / 17.1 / 16.7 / 16.9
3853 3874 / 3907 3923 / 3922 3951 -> -0.038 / 15.9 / 15.2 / 15.4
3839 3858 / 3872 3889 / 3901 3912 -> 0.103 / 17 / 16.8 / 16.9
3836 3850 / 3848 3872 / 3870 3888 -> 0.077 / 17.8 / 16.3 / 17.1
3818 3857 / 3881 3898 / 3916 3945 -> 0.218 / 16.6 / 15.2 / 15.9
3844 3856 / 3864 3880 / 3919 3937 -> -0.036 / 16.6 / 15.7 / 16.3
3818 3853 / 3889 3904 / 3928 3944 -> 0.077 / 16.7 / 13.6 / 14.8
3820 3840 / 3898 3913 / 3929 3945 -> -0.147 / 16.6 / 13.5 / 14.4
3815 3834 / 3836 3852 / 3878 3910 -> -0.148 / 15.6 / 14.9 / 15.4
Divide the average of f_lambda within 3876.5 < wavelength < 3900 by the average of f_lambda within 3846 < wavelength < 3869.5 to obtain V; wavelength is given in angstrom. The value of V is 0.86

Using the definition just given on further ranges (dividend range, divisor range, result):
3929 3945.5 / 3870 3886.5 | 0.83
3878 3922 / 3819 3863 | 0.92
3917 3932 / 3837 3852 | 0.89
